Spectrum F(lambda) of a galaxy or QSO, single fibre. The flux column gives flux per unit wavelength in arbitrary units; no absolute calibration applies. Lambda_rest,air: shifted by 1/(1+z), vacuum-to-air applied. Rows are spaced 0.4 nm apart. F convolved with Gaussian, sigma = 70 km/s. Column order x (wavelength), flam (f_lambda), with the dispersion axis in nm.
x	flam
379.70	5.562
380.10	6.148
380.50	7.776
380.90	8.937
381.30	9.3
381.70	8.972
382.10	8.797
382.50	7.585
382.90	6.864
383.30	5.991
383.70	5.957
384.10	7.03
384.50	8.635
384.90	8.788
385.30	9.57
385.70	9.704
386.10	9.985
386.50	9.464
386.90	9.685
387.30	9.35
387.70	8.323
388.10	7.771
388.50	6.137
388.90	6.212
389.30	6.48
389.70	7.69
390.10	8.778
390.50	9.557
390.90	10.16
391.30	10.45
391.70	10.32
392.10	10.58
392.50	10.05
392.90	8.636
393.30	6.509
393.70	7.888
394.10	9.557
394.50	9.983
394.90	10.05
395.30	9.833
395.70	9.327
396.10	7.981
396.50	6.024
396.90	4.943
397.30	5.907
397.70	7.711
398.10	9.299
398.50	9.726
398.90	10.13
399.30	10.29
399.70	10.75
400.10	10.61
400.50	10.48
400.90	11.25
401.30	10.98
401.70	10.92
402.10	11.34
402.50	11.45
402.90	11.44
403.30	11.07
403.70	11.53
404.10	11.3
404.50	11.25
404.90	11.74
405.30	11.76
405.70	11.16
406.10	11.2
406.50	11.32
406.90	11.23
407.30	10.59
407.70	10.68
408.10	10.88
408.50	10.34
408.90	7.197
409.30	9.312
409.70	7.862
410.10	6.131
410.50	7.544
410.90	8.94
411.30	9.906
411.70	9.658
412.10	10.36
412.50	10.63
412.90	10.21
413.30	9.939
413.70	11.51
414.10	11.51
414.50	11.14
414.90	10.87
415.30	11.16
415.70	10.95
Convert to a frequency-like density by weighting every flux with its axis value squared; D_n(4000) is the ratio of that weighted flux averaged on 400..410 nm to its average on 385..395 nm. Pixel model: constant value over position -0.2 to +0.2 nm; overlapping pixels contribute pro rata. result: 1.30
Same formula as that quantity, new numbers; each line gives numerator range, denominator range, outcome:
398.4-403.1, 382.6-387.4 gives 1.40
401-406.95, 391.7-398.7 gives 1.39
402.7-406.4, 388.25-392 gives 1.44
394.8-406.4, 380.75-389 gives 1.32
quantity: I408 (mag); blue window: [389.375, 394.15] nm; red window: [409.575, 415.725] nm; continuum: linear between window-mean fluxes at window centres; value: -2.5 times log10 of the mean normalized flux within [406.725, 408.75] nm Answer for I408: -0.10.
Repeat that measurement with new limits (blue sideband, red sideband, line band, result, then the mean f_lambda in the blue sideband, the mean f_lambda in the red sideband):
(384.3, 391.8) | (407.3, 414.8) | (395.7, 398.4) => 0.25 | 8.77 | 9.69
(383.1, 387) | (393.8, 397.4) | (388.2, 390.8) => 0.10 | 8.45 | 8.23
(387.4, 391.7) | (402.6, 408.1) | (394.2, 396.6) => 0.04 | 8.28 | 11.2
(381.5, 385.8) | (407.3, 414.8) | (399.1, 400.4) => -0.17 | 7.95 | 9.69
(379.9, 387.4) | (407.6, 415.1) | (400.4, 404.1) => -0.21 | 8.33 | 9.7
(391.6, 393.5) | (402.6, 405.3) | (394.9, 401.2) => 0.14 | 9.16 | 11.4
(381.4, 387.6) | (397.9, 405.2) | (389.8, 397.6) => 0.11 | 8.44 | 10.9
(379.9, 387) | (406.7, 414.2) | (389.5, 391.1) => -0.05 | 8.27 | 9.68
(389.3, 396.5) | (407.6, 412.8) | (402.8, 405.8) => -0.24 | 9.09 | 9.18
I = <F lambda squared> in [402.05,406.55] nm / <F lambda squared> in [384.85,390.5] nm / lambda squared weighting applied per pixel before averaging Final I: 1.47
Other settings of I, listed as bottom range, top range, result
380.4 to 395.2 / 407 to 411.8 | 1.18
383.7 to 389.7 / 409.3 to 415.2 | 1.34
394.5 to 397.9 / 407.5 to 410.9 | 1.19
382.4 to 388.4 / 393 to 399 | 1.06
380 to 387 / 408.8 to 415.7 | 1.35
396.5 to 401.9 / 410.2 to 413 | 1.08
